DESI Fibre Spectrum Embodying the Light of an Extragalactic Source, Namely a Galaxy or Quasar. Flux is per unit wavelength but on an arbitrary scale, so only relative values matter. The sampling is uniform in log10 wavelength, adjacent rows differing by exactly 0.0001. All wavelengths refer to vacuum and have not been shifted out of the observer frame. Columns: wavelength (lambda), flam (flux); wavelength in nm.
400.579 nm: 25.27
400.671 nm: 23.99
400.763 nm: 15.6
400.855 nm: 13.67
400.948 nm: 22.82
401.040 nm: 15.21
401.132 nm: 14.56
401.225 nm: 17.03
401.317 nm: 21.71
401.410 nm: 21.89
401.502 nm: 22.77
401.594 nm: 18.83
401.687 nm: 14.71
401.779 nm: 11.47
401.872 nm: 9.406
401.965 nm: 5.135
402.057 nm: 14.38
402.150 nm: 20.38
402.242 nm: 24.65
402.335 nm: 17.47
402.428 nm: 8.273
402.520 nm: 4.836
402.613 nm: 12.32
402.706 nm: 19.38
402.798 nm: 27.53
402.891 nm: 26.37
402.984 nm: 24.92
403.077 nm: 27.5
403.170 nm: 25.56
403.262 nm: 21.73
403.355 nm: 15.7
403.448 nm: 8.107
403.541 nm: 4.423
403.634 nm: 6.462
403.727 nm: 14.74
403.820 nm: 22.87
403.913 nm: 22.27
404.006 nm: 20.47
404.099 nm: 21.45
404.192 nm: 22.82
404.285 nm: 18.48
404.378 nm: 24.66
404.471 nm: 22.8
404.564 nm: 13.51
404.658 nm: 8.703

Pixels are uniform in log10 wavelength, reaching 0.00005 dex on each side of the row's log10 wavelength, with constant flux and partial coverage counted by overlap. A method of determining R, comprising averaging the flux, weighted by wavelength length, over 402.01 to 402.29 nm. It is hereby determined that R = 19.8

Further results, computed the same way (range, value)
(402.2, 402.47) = 16.8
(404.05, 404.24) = 22.1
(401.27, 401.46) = 21.8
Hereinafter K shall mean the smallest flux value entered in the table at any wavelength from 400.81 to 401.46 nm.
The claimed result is 13.67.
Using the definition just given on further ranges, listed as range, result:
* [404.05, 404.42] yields 18.48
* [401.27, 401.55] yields 21.71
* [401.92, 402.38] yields 5.135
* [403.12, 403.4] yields 15.7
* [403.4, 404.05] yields 4.423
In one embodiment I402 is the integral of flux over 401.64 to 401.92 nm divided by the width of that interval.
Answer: 11.8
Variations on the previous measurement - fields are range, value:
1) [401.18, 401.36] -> 19.4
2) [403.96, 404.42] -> 21.6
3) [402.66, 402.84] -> 23.5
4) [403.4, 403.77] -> 8.4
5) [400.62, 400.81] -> 20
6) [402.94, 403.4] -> 23.1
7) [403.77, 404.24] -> 21.9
